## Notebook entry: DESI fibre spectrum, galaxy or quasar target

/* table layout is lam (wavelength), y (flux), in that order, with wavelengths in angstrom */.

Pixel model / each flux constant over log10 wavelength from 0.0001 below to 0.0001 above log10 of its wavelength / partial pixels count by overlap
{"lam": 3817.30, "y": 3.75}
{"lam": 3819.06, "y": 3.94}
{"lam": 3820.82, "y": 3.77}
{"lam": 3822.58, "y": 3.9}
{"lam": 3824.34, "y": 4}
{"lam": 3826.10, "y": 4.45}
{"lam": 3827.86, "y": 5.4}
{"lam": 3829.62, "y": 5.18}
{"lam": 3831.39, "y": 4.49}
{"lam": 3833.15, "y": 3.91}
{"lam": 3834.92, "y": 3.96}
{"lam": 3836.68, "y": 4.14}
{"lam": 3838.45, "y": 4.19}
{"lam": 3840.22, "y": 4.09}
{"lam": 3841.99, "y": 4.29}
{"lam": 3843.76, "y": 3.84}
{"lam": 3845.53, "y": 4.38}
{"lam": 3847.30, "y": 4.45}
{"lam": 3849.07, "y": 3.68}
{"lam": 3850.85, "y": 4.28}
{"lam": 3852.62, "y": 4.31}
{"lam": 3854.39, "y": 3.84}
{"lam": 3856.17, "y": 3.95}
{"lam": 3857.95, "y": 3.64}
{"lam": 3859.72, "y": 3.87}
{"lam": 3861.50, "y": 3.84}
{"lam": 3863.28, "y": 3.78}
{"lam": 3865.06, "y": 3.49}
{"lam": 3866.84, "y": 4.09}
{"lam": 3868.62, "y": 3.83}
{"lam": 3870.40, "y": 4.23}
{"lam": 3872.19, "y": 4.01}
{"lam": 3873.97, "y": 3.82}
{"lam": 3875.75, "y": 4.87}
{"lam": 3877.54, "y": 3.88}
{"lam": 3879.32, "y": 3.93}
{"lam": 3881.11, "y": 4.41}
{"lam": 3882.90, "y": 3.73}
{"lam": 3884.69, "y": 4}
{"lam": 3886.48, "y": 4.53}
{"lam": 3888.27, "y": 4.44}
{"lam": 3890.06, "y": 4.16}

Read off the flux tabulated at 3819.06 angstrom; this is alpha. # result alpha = 3.94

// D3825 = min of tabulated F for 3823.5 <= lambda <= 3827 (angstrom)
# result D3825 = 4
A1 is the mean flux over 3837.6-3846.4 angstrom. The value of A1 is 4.16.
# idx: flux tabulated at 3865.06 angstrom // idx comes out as 3.49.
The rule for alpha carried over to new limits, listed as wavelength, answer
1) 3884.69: 4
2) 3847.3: 4.45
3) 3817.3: 3.75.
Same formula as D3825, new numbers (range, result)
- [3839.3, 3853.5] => 3.68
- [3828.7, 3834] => 3.91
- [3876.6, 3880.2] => 3.88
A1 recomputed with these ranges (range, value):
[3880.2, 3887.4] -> 4.16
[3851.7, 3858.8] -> 3.94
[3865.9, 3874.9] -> 4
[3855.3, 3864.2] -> 3.81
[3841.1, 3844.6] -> 4.07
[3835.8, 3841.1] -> 4.14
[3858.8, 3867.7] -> 3.81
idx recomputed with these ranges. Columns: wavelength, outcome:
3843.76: 3.84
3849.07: 3.68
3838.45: 4.19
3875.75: 4.87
